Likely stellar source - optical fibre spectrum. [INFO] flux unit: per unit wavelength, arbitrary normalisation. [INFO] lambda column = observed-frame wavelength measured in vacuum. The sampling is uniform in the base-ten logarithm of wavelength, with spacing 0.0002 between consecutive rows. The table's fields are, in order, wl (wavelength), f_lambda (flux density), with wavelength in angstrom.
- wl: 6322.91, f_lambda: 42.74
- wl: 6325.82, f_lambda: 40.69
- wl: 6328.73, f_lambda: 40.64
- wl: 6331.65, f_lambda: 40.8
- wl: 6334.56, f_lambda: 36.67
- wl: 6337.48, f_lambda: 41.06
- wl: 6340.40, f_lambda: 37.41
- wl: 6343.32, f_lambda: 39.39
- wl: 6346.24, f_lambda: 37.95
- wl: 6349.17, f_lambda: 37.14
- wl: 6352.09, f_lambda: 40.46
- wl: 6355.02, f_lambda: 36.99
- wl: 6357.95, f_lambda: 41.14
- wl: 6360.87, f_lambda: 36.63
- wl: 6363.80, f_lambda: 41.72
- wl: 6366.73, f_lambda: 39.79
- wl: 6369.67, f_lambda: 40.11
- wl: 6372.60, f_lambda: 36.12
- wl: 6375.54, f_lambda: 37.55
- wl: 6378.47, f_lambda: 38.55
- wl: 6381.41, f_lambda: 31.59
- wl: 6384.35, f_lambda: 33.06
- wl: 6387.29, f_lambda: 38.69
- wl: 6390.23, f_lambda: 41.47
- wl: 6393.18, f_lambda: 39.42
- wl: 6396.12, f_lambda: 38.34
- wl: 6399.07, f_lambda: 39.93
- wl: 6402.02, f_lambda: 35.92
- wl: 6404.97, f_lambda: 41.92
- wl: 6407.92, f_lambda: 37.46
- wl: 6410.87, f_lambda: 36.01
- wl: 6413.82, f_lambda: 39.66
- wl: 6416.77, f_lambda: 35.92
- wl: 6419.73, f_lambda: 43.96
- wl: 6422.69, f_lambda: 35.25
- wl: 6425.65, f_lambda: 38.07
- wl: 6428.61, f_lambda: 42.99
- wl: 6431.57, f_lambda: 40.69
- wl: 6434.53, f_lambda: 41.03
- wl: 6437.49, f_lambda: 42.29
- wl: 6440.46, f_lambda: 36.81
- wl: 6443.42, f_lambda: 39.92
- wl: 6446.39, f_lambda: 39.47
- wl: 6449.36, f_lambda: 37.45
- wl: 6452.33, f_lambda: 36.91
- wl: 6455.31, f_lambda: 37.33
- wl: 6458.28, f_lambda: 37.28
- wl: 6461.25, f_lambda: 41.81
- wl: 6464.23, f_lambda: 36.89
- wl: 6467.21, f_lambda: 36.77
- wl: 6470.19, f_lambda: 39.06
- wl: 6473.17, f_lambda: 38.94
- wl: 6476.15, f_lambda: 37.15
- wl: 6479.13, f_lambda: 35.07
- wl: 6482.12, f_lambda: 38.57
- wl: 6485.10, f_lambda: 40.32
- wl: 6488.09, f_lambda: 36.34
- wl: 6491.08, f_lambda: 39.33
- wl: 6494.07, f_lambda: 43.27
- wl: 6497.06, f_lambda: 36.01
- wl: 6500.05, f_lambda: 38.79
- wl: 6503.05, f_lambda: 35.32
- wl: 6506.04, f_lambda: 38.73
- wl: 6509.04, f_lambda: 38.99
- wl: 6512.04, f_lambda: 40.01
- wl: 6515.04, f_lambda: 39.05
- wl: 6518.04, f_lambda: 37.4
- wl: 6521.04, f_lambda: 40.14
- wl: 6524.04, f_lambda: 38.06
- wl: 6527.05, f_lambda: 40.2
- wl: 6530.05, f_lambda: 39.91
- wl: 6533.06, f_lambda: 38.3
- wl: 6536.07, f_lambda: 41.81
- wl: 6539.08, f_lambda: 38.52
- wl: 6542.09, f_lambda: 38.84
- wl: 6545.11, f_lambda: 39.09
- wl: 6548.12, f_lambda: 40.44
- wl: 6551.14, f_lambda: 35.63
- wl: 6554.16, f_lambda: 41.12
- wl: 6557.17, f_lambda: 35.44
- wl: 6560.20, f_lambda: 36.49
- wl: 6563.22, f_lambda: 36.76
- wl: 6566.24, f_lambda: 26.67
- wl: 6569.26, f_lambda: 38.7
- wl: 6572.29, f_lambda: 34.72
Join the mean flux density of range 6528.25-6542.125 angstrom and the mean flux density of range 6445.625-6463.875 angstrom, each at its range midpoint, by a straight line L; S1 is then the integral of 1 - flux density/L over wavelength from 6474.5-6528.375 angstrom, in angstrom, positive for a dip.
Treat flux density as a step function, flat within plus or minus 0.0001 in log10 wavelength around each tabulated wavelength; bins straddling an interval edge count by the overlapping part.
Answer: 0.7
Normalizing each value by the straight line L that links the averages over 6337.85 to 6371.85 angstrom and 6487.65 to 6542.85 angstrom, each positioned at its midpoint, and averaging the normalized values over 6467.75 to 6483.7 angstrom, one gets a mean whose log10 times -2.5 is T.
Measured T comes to 0.03 mag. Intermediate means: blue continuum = 39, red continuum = 39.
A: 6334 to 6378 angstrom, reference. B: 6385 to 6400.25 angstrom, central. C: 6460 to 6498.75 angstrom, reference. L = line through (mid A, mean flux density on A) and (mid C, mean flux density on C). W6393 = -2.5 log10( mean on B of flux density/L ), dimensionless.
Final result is -0.02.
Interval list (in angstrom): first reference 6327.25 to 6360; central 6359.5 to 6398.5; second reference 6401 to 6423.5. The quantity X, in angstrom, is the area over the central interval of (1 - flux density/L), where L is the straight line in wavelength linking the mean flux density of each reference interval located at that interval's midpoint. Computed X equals 0.7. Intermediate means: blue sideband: 39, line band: 38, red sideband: 38.4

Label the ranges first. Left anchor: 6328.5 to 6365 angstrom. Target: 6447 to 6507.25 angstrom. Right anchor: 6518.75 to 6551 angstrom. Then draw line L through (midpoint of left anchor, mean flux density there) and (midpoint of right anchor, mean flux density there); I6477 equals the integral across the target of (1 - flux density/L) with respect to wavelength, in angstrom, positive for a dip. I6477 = 1.7 angstrom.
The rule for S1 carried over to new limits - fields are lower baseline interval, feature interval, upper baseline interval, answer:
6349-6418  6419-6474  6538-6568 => -1.9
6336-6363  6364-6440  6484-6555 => 0.3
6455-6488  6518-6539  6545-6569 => -1.4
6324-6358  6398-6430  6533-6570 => -0.2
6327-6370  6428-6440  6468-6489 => -0.9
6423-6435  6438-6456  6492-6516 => 0.7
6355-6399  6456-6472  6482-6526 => 0.1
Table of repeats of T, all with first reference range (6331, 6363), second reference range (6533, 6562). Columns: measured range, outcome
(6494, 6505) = 0.02 mag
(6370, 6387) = 0.08 mag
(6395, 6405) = 0.00 mag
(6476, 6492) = 0.02 mag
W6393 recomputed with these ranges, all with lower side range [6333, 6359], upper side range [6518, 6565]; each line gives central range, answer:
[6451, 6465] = 0.01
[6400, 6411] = 0.01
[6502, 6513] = 0.01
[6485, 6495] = -0.03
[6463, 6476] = 0.02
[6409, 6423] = 0.01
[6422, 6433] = -0.02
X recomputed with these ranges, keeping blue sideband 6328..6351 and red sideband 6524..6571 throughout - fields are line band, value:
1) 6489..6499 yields -0.3 angstrom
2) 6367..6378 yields 0.1 angstrom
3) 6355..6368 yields -0.3 angstrom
